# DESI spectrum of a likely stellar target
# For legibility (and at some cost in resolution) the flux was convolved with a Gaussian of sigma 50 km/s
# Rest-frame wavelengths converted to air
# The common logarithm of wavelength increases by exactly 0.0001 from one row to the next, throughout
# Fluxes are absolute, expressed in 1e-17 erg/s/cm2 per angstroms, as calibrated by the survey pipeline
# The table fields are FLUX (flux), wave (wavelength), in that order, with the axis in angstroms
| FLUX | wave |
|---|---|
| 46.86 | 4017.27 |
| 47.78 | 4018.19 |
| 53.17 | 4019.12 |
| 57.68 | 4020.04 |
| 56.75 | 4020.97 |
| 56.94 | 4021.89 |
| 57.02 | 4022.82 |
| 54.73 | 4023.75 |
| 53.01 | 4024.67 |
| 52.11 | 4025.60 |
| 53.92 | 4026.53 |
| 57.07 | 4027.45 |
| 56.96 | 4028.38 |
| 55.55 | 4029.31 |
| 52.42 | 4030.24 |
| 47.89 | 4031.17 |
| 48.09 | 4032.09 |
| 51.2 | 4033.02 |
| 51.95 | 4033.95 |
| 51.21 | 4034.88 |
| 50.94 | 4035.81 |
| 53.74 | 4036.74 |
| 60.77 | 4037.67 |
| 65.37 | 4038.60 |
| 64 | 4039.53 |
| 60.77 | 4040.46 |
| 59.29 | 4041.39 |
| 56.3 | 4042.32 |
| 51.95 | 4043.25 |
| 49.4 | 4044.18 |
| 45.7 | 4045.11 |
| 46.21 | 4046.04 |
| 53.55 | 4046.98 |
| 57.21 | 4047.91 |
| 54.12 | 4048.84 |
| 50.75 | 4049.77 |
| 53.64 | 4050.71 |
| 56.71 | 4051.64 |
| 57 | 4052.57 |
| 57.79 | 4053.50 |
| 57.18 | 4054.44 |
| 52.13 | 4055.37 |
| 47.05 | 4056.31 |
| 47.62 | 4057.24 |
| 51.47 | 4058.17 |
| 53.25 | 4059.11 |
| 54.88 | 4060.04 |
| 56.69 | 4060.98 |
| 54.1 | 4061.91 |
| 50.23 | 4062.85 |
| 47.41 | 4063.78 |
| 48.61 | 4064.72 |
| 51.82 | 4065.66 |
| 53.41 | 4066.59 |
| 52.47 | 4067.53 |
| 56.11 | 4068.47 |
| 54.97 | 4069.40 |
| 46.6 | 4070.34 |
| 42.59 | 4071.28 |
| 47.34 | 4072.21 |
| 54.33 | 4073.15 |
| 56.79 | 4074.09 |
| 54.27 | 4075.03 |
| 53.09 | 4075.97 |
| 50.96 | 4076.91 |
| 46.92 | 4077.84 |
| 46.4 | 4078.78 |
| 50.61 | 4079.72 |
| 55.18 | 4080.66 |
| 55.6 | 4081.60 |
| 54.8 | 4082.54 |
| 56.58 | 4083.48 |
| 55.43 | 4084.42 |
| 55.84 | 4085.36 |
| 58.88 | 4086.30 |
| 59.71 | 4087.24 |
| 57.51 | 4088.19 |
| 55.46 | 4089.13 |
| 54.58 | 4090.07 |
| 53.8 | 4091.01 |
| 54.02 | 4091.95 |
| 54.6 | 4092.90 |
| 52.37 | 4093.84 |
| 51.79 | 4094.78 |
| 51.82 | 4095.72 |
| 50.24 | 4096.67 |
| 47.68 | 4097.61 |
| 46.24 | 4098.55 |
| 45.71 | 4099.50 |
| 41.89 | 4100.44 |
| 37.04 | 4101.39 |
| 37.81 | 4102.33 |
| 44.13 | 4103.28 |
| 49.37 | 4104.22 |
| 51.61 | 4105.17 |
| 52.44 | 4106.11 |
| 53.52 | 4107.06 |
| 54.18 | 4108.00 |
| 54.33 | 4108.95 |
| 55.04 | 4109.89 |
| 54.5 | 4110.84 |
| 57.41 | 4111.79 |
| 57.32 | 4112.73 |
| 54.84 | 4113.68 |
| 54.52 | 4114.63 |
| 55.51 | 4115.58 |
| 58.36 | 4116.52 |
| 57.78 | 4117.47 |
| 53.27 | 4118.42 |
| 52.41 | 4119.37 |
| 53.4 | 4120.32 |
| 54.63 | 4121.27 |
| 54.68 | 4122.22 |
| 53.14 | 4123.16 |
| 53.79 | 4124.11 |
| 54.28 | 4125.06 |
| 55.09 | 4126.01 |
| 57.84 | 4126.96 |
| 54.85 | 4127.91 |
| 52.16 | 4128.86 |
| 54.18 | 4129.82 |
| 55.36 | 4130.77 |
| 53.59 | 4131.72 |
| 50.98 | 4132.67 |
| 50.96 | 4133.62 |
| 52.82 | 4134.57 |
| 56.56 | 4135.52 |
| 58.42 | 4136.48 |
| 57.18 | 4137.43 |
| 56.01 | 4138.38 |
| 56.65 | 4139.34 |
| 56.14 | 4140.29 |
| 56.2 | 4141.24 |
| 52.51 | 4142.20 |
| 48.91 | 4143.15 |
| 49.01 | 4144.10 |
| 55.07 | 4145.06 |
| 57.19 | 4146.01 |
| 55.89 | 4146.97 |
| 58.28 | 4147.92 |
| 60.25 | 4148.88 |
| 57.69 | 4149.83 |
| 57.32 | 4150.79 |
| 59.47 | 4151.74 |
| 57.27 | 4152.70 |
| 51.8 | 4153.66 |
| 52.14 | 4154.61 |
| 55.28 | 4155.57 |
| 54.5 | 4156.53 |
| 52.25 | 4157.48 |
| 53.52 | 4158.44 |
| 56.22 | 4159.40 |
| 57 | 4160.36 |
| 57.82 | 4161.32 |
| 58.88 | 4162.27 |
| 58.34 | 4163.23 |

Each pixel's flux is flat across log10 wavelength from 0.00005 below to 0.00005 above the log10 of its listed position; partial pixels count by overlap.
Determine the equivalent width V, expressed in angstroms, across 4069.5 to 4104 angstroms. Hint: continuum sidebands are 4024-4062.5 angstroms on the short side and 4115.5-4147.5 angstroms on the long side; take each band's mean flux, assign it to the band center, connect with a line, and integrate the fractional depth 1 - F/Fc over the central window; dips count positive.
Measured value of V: 1.99 angstroms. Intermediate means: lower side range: 53.9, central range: 51.1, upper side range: 54.6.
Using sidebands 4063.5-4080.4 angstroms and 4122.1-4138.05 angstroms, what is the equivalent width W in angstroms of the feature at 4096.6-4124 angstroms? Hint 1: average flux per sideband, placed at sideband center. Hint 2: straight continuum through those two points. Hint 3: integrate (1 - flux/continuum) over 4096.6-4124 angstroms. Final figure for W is 0.91 angstroms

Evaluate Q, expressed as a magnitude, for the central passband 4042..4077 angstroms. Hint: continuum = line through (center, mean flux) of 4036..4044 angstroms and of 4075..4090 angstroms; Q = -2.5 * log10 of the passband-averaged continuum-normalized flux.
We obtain 0.08 mag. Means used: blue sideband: 58.4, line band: 52.2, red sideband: 54.2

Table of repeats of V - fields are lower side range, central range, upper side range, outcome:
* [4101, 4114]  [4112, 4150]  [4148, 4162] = -1.0 angstroms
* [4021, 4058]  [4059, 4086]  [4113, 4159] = 1.0 angstroms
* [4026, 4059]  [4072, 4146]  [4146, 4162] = 2.8 angstroms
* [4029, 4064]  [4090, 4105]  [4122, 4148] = 1.6 angstroms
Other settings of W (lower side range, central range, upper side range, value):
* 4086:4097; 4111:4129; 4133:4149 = -0.1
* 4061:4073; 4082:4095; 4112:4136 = -0.8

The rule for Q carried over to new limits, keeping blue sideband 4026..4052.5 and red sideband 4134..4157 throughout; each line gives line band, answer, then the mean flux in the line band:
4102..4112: 0.076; 51.3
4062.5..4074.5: 0.074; 51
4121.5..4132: 0.016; 54.5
